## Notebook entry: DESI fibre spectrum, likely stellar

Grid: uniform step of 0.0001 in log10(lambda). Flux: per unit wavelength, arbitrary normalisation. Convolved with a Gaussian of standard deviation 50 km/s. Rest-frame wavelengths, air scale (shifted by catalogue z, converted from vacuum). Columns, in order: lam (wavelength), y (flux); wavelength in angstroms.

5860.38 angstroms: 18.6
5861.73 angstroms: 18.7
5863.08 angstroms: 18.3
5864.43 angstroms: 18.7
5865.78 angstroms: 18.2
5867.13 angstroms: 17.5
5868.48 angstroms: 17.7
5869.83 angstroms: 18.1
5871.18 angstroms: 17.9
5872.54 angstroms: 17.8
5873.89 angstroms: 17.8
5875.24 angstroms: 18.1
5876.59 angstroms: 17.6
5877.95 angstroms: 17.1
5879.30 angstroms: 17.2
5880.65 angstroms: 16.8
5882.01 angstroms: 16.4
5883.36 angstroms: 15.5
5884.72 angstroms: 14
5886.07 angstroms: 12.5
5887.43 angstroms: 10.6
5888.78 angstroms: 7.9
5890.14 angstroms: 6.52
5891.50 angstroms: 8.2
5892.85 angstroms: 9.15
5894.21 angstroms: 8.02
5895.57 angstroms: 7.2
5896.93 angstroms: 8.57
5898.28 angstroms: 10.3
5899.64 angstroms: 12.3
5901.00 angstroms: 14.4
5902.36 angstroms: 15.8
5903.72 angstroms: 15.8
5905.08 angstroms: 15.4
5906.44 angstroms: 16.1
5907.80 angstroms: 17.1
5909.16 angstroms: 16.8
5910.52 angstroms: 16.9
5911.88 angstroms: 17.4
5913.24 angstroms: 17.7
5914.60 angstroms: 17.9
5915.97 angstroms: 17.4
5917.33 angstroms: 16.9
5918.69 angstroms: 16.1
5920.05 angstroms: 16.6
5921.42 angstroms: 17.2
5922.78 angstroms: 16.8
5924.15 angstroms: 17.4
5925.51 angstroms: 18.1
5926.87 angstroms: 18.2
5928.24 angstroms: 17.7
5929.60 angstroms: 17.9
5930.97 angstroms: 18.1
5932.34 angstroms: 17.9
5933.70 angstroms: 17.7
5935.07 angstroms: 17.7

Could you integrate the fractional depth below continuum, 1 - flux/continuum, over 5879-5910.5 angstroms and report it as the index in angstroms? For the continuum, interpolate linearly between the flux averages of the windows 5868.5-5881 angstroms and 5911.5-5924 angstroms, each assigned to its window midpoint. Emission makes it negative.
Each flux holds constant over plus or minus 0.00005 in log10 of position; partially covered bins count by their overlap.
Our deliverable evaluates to 8.4 angstroms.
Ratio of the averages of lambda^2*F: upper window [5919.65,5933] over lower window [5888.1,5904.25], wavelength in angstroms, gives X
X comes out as 1.7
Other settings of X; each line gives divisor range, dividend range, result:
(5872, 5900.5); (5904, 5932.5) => 1.36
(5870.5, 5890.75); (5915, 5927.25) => 1.17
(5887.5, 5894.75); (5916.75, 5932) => 2.15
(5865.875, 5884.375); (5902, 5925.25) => 0.98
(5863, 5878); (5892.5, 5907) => 0.68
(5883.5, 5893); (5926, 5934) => 1.78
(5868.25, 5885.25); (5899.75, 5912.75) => 0.95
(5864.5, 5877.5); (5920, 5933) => 1.00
